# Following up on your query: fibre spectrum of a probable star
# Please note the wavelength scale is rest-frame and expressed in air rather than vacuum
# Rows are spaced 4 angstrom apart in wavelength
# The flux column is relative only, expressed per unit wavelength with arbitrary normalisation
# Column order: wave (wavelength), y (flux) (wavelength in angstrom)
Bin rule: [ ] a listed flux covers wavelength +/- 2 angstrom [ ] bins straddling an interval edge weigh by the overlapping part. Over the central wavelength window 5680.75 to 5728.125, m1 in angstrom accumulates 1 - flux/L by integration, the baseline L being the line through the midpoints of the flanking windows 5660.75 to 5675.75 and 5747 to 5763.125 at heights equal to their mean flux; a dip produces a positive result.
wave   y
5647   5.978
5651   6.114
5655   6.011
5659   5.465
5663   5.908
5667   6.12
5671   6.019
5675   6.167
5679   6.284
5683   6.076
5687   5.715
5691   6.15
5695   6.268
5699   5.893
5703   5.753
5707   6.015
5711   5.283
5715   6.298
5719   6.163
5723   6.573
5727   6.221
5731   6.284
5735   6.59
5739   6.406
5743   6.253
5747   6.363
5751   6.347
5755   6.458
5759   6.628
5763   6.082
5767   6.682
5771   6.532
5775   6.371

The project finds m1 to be 1.2 angstrom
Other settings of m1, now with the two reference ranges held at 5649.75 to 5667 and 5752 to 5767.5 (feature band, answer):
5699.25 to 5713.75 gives 0.96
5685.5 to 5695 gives 0.08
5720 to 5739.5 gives -0.40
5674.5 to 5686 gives -0.24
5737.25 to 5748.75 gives 0.01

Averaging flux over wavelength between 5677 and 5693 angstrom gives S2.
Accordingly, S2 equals 6.06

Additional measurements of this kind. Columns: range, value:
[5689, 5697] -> 6.21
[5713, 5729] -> 6.31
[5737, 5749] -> 6.34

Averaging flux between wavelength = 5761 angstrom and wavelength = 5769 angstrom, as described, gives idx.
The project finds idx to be 6.38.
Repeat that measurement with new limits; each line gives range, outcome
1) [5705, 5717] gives 5.87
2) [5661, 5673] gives 6.02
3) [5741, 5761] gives 6.41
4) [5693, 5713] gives 5.84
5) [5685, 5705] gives 5.96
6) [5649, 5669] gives 5.92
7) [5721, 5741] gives 6.41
